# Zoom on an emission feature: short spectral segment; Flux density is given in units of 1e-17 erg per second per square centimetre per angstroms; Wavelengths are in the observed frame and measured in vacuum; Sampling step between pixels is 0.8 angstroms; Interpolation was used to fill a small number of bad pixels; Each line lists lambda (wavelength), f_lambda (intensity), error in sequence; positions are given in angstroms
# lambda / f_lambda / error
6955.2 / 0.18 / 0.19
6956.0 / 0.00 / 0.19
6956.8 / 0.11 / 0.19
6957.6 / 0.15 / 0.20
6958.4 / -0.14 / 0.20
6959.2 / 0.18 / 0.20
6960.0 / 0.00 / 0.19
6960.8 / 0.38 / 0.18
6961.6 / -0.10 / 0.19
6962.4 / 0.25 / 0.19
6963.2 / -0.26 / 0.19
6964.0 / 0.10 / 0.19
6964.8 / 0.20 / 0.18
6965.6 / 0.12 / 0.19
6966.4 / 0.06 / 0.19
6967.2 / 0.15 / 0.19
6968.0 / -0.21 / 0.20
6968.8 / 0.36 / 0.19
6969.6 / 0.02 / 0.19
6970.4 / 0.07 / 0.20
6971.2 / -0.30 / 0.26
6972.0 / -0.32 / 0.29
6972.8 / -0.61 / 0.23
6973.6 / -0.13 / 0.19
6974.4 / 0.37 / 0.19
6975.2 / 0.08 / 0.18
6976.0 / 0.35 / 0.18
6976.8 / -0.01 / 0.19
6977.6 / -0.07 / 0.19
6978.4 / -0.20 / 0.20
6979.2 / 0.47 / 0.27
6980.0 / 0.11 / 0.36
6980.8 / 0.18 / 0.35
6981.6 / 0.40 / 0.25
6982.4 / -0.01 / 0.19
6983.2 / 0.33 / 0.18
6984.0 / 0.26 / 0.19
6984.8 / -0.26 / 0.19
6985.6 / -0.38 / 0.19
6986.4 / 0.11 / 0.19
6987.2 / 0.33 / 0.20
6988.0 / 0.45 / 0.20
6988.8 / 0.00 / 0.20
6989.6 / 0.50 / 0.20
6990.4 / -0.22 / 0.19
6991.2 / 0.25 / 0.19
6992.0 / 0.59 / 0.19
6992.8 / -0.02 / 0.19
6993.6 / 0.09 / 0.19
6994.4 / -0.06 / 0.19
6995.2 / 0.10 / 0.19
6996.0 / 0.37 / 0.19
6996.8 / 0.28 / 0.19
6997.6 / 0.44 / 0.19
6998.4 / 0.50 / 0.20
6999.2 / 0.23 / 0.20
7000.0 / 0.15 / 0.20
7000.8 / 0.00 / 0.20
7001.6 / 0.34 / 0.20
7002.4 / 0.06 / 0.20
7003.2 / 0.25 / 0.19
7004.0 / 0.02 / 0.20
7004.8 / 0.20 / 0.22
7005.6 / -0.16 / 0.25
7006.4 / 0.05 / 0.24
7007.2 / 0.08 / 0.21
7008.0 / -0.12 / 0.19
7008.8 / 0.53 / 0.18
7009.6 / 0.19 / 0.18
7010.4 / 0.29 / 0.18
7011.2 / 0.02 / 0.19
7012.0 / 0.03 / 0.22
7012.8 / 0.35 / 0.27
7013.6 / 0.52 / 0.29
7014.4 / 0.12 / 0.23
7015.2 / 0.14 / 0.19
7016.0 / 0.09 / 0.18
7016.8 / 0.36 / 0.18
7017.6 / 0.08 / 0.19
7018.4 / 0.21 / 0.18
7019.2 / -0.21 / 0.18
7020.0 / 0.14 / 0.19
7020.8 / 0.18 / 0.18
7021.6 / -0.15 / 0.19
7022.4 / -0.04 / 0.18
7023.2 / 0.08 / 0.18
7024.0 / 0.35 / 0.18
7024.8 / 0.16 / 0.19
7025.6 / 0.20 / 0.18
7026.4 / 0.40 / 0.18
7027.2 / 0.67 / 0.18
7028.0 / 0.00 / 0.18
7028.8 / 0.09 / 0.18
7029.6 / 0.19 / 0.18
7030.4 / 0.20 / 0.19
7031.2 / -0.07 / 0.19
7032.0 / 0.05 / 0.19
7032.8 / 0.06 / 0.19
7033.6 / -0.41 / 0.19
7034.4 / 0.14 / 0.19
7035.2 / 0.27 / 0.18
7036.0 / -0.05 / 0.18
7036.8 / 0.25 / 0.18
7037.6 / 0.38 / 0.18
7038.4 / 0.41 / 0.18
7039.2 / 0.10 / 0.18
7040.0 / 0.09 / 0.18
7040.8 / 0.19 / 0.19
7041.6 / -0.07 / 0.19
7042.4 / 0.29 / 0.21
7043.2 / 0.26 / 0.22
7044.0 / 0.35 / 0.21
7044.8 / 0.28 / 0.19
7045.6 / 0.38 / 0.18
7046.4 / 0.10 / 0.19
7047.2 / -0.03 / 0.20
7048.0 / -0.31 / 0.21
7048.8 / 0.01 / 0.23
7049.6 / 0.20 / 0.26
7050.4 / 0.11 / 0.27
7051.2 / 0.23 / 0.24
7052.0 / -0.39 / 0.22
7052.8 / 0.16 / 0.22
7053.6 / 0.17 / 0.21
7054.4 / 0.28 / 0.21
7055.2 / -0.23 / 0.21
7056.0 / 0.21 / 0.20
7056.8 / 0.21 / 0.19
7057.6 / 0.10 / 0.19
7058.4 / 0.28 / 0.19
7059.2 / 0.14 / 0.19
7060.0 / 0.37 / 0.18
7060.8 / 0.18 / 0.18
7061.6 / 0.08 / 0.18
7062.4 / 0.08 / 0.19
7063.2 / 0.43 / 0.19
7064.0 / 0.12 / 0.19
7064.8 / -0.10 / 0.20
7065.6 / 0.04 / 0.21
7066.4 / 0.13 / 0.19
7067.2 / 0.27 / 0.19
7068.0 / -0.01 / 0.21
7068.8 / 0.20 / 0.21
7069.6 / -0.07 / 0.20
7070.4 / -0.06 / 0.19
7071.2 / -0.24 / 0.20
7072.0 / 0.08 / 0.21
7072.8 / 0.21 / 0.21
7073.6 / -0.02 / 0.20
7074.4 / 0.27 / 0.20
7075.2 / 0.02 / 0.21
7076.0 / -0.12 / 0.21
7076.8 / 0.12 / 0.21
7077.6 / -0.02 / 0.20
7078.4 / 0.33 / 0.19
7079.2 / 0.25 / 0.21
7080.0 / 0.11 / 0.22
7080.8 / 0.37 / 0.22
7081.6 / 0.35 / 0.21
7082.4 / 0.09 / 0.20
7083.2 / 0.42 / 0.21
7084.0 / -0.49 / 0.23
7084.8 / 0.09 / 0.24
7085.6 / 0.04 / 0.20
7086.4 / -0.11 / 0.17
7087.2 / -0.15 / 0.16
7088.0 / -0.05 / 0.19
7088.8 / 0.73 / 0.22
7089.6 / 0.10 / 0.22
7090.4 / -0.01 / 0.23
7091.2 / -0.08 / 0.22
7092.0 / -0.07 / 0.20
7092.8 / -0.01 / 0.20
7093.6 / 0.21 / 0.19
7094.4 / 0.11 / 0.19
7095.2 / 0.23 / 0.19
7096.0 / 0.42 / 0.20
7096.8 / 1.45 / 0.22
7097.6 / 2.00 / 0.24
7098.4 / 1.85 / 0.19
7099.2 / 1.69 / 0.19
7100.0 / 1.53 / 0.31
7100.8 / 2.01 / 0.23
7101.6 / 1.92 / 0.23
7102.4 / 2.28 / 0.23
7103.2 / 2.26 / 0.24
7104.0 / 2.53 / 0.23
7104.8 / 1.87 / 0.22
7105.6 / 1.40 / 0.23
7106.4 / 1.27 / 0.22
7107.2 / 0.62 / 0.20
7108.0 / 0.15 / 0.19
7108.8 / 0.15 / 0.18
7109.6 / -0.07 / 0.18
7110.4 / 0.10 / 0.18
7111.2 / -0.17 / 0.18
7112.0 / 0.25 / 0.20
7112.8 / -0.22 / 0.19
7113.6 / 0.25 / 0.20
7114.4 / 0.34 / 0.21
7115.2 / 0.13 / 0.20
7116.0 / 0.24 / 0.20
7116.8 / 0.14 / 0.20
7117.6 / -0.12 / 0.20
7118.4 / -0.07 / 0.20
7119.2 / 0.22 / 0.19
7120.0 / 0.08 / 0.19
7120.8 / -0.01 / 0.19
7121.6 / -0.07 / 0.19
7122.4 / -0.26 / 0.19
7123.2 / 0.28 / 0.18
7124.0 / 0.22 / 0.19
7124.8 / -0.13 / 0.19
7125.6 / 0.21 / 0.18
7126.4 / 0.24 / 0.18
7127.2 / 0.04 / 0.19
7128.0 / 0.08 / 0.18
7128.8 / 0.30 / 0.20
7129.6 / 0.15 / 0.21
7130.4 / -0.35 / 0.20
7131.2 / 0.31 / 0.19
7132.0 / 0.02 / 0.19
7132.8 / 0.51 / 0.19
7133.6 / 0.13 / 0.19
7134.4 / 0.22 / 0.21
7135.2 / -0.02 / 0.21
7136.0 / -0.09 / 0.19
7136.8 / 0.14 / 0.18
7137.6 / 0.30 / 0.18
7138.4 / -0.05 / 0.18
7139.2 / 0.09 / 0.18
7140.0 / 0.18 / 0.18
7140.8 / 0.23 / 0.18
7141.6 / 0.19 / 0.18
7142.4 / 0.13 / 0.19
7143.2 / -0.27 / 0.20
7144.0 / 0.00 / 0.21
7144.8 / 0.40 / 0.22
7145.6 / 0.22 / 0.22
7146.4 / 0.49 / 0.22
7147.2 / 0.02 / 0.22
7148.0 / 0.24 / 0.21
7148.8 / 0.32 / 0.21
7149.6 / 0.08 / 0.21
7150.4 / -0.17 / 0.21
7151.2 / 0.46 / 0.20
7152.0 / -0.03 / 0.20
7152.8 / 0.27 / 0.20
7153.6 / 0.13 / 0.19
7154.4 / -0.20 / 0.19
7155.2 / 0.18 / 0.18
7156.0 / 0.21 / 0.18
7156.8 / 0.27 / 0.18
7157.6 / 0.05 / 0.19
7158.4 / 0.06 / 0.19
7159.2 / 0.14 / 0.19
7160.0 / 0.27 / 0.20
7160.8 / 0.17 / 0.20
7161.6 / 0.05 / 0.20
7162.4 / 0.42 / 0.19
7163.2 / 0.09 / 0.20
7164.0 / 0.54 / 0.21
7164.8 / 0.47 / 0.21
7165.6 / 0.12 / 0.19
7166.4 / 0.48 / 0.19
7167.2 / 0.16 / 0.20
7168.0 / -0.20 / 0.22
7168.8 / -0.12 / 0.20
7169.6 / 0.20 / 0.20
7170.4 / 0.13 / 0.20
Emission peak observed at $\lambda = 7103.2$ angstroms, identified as [O II] 3727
